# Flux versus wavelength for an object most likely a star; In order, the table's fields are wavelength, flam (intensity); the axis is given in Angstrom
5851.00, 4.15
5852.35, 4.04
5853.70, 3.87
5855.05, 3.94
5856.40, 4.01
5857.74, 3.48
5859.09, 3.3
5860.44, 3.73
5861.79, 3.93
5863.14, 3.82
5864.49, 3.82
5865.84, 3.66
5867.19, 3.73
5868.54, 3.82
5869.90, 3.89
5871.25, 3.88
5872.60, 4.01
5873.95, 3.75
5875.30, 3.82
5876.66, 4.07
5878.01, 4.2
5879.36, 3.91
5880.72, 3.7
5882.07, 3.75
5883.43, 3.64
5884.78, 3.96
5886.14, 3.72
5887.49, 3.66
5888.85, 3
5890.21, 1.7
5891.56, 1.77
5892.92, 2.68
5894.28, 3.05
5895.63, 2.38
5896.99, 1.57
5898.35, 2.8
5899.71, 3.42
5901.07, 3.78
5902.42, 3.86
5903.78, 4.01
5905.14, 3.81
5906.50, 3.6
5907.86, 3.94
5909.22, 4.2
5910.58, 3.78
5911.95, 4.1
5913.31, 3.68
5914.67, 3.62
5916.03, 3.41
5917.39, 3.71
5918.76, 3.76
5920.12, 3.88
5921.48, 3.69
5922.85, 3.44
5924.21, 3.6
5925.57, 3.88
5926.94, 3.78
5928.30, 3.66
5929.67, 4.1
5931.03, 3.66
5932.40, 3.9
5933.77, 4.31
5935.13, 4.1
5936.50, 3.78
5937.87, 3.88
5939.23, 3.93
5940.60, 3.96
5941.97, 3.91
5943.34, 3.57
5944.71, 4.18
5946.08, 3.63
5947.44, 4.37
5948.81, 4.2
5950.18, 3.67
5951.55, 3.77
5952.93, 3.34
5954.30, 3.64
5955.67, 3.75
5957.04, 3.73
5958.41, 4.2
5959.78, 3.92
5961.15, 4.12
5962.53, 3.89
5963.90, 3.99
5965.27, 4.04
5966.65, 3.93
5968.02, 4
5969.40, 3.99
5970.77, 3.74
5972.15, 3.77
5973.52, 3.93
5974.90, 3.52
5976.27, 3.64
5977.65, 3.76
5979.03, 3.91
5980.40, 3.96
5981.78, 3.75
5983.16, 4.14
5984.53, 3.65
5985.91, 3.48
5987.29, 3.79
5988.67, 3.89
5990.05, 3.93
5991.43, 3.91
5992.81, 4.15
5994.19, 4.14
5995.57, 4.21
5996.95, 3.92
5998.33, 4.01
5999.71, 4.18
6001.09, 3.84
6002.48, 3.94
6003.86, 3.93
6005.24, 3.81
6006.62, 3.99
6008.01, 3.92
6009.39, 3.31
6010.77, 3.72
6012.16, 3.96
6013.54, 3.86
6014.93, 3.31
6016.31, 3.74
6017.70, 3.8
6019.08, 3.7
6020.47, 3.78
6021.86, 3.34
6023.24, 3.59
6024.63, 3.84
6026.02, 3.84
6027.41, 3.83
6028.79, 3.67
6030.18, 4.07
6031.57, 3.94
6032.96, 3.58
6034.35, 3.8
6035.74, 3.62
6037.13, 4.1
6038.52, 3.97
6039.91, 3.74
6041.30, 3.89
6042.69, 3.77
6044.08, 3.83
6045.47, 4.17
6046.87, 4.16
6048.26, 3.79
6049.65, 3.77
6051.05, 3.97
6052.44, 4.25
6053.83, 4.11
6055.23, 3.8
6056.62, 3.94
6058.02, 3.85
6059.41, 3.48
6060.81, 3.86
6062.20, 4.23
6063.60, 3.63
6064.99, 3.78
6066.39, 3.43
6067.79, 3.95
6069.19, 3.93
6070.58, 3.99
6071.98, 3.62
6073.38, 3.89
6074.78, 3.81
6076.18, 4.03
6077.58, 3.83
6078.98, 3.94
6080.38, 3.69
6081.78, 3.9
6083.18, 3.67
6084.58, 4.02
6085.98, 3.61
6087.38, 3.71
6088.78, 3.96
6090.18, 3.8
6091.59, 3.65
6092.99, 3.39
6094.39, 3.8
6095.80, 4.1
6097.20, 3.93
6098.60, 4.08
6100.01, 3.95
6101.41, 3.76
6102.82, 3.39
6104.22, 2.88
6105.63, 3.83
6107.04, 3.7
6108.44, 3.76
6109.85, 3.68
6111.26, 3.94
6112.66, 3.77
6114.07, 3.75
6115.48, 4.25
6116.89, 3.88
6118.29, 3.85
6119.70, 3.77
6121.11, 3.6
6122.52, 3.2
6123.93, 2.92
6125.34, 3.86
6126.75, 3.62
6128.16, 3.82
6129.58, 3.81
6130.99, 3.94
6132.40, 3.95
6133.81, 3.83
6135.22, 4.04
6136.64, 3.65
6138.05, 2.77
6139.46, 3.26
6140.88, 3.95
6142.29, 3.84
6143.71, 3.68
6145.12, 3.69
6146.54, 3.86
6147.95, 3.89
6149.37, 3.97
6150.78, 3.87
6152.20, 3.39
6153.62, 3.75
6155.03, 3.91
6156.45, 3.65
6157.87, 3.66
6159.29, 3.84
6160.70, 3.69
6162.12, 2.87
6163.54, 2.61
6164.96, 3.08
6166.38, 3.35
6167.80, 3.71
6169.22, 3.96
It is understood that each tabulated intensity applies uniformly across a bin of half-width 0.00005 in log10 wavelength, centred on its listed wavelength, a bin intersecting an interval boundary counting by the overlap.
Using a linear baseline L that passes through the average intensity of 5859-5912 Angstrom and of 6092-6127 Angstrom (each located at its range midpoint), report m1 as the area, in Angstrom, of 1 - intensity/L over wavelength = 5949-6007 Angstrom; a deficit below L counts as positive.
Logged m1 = -4.5 Angstrom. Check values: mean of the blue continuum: 3.53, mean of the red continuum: 3.71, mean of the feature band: 3.88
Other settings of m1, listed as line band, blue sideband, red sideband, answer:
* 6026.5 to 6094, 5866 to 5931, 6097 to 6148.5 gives -3.21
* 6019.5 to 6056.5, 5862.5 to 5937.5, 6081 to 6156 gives -1.70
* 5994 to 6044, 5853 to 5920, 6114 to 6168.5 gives -2.99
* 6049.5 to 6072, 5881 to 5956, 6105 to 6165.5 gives -1.38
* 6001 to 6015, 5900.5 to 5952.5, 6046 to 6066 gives 0.28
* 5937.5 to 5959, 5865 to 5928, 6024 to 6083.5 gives -1.22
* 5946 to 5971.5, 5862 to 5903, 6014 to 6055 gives -1.88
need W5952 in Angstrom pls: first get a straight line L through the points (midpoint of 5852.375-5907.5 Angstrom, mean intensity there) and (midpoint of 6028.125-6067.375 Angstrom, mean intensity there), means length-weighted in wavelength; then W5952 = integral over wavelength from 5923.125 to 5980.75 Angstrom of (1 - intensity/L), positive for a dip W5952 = -3.1 Angstrom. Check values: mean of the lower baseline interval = 3.52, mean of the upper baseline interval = 3.86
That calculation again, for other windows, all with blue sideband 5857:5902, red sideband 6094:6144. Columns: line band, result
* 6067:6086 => -0.97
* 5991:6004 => -1.65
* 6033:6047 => -0.98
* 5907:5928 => -1.68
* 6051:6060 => -0.67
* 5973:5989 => -1.01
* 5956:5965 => -1.11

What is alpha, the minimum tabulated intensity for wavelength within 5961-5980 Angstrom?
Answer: 3.52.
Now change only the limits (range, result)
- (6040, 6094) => 3.39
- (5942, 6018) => 3.31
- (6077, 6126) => 2.88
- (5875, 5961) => 1.57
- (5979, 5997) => 3.48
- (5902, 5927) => 3.41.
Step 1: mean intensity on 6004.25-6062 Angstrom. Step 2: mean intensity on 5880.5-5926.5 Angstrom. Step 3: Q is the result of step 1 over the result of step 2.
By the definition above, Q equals 1.1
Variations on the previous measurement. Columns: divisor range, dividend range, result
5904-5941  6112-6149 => 0.97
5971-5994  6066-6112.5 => 0.99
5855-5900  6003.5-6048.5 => 1.10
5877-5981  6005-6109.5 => 1.03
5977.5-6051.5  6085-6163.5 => 0.96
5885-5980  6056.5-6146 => 1.02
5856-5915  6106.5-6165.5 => 1.03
